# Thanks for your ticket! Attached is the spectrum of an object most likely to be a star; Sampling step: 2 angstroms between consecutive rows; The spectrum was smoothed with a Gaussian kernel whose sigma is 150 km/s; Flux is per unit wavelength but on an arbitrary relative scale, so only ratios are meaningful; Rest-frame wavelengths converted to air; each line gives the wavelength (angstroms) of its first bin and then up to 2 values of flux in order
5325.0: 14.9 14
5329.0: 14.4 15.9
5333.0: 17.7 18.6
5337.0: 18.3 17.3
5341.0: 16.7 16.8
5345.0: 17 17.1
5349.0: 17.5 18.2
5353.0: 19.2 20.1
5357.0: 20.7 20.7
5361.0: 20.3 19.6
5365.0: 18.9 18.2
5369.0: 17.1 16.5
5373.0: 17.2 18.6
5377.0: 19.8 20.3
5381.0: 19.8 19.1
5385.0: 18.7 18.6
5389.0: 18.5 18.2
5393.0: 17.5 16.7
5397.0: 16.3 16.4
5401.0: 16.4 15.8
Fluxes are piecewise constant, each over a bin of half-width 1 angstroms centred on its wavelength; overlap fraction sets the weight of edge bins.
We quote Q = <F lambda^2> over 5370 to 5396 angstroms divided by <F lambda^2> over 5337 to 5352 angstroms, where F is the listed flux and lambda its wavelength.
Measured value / 1.08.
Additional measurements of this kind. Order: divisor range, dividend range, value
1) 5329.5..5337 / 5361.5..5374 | 1.05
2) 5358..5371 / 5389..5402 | 0.91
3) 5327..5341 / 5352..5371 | 1.16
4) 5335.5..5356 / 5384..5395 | 1.03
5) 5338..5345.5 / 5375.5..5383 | 1.18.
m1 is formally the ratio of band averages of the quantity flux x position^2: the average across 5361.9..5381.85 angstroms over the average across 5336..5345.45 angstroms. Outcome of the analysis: 1.1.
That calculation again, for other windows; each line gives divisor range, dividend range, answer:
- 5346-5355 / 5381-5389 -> 1.05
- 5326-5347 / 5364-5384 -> 1.13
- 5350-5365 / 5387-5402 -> 0.88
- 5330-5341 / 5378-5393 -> 1.10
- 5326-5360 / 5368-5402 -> 1.03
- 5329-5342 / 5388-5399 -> 1.03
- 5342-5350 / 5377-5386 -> 1.16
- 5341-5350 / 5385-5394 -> 1.09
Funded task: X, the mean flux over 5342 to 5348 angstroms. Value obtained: 17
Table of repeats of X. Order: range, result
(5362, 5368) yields 18.9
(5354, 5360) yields 20.5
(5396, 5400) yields 16.4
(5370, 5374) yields 16.9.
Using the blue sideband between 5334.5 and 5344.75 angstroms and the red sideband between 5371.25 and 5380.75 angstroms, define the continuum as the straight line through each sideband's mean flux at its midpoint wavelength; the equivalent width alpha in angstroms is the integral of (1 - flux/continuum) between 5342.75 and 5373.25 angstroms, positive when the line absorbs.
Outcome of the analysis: -0.61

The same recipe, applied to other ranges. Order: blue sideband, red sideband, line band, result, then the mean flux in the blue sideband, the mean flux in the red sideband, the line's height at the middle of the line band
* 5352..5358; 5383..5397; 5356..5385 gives 0.1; 20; 18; 19.1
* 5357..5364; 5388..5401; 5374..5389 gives -0.7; 20.3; 17.2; 18.4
